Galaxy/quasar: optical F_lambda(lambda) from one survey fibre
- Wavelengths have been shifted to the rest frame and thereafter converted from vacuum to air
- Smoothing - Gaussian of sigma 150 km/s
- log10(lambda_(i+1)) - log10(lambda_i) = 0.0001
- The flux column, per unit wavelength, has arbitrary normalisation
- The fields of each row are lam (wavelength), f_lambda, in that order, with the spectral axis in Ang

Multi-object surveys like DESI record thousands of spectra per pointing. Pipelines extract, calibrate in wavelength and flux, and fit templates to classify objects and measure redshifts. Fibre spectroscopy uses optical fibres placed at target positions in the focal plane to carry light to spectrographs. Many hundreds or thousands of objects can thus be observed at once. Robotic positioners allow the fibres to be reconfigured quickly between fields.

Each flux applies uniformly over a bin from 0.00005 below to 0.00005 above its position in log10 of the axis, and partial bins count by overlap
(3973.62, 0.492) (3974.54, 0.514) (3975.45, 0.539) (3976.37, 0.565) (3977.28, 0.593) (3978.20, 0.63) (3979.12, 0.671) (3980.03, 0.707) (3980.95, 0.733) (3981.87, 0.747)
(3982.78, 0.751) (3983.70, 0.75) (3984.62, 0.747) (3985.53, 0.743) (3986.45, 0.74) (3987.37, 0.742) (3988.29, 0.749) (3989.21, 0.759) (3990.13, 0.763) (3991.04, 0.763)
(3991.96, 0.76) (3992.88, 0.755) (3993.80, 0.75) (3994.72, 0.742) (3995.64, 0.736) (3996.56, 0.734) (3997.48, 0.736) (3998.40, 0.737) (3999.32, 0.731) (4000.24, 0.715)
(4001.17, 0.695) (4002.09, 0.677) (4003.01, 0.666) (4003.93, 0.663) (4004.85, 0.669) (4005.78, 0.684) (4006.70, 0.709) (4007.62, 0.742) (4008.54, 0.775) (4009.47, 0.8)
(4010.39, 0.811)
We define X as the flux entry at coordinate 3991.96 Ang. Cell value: 0.76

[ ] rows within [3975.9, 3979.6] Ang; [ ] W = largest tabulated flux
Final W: 0.671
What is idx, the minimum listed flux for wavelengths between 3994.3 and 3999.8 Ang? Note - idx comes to 0.731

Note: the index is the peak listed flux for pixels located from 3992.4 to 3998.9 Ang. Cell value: 0.755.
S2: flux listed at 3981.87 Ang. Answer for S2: 0.747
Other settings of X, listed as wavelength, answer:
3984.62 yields 0.747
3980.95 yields 0.733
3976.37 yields 0.565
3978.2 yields 0.63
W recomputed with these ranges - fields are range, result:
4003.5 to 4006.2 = 0.684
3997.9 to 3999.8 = 0.737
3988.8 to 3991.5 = 0.763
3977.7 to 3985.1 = 0.751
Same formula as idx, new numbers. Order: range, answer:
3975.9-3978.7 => 0.565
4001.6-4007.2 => 0.663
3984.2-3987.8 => 0.74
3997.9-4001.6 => 0.695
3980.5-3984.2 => 0.733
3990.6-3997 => 0.734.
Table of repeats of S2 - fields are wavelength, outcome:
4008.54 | 0.775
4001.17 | 0.695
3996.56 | 0.734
